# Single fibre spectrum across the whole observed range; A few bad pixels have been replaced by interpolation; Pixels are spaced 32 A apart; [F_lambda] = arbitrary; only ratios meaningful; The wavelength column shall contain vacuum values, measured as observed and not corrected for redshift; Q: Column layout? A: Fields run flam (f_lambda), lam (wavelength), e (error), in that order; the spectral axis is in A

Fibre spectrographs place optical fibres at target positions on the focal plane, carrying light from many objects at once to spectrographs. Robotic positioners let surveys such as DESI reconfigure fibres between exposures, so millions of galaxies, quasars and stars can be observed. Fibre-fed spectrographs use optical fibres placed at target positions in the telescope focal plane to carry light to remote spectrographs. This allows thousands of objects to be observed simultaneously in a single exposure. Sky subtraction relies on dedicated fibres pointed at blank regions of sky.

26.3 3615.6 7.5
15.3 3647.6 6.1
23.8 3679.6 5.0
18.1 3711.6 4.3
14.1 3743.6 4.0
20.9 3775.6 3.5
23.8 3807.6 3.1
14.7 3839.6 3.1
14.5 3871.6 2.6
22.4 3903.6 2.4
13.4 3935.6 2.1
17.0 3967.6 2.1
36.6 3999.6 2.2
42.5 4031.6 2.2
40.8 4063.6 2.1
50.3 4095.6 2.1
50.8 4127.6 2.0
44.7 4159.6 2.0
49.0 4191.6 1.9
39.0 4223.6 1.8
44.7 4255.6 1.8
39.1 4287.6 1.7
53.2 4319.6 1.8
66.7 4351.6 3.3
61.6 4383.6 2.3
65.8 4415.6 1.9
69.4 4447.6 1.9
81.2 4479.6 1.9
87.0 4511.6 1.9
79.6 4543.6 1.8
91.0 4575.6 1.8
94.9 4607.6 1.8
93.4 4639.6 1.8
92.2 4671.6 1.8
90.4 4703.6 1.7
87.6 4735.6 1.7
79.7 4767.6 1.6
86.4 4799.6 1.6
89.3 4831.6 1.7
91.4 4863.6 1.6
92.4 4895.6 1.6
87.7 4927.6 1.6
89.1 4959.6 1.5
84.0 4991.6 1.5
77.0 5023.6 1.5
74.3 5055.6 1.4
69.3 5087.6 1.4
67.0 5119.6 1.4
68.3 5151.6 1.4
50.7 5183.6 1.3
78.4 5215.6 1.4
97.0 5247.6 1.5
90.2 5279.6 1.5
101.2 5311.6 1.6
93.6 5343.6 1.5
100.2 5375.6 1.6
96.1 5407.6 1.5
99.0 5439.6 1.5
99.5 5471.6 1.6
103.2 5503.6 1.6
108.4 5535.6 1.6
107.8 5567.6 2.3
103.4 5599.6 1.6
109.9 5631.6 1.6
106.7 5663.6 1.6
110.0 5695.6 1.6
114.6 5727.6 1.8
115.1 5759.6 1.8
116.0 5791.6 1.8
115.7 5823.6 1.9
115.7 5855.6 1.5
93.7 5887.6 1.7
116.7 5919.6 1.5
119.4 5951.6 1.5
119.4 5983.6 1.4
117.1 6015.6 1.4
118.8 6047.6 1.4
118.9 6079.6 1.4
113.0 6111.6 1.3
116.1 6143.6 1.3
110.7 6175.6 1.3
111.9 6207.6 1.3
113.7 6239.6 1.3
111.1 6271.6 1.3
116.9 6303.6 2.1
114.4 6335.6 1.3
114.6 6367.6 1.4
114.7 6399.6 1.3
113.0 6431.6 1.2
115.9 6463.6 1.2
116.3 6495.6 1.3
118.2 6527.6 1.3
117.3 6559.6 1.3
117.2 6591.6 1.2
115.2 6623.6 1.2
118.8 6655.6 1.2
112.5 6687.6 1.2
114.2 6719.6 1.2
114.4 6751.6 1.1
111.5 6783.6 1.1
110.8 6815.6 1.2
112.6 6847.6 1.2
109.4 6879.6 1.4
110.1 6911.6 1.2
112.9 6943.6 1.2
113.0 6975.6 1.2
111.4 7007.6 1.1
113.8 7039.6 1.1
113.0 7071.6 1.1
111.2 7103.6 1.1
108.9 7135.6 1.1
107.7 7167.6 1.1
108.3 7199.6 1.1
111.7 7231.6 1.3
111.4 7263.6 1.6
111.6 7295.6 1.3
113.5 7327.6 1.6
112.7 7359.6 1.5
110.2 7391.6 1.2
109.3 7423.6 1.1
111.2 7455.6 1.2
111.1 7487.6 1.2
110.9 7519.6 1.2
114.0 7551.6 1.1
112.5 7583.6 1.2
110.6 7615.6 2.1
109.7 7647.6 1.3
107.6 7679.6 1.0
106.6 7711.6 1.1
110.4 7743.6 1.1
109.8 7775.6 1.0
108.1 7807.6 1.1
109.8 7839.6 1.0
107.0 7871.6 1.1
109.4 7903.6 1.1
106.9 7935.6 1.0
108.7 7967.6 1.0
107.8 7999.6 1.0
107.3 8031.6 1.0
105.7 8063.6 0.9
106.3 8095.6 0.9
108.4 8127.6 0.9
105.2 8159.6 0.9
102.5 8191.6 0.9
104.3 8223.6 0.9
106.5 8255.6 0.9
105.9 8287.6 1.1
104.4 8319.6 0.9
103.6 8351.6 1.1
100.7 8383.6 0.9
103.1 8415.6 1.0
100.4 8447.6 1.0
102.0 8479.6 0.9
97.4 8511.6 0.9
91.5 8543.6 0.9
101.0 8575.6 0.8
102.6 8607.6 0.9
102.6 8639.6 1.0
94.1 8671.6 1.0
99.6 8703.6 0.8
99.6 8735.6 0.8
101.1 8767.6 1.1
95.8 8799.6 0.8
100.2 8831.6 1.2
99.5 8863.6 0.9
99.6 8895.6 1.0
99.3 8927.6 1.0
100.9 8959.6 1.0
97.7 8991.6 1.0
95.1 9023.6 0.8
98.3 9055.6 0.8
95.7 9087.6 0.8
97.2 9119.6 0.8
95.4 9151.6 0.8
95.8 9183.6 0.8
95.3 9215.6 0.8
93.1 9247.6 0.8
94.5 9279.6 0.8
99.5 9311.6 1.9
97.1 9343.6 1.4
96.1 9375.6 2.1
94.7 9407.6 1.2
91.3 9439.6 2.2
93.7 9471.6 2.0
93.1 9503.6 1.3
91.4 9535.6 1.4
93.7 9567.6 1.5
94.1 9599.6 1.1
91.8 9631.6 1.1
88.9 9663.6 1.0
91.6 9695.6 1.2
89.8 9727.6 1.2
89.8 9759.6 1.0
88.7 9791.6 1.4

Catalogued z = 0.000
